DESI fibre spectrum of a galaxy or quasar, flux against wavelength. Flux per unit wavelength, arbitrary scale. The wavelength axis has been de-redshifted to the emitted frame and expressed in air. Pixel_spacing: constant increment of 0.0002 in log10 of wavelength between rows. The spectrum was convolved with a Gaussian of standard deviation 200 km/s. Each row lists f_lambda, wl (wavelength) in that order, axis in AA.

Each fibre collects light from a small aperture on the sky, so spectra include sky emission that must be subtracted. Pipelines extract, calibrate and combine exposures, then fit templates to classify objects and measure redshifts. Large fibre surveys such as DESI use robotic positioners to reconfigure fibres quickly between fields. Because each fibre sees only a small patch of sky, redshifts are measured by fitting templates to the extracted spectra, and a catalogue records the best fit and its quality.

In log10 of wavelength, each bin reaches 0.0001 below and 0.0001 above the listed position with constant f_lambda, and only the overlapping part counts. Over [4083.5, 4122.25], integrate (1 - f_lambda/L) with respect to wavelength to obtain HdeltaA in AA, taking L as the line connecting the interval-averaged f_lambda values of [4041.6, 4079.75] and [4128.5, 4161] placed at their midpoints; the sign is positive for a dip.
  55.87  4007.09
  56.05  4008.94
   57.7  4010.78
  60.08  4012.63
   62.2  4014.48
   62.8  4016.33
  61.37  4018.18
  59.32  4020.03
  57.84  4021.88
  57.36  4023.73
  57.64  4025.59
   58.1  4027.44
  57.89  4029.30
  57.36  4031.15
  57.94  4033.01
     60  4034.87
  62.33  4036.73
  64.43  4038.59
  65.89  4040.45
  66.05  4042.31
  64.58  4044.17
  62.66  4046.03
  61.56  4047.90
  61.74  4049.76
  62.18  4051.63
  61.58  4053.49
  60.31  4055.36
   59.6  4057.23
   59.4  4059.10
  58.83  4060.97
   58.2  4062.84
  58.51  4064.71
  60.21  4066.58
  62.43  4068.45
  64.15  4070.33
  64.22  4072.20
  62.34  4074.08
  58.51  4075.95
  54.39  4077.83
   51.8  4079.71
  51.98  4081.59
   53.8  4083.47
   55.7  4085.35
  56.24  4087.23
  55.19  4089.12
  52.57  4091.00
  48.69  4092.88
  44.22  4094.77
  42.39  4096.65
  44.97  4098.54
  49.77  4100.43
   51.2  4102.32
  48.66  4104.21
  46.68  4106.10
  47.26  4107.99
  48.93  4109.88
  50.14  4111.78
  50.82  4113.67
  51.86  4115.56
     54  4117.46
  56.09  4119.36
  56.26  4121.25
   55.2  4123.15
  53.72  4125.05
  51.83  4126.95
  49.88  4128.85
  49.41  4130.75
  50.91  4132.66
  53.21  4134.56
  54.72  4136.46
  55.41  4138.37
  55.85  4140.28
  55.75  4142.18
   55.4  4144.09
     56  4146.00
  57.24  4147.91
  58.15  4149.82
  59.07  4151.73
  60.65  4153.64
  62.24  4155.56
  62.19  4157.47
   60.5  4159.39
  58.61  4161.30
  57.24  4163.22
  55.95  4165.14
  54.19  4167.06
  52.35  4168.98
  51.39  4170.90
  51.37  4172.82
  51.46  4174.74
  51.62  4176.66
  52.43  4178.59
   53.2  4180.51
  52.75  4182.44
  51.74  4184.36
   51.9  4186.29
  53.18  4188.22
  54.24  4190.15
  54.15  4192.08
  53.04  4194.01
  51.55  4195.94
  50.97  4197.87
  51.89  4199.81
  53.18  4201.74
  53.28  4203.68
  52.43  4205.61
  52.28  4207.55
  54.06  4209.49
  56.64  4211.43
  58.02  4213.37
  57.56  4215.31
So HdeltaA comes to 5.3 AA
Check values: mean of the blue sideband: 60.8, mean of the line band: 50.7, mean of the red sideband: 56.4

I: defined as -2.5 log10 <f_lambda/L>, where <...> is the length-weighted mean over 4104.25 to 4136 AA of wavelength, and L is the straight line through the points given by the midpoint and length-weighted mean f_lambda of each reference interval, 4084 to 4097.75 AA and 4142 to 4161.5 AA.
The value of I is 0.06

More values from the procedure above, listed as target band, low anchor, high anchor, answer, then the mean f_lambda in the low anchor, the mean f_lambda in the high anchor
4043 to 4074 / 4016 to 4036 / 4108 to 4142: -0.08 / 58.8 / 52.8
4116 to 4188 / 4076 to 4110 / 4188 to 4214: -0.06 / 50.5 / 53.4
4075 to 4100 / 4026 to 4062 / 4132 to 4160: 0.16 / 61.1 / 57.2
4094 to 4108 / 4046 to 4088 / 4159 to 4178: 0.22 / 59.1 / 54.2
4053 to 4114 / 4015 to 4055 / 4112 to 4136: 0.04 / 61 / 52.7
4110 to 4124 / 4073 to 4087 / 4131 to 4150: 0.04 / 55.6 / 54.9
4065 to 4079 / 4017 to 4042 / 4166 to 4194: -0.05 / 60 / 52.6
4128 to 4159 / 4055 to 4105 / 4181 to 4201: -0.05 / 55.1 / 52.6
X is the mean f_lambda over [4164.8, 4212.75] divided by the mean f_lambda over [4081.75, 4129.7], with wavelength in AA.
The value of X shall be 1.03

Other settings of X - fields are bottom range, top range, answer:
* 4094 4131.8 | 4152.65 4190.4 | 1.09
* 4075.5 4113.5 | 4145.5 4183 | 1.11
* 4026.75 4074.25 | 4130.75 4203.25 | 0.89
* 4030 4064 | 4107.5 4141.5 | 0.86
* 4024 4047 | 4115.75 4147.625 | 0.88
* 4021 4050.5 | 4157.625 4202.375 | 0.88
